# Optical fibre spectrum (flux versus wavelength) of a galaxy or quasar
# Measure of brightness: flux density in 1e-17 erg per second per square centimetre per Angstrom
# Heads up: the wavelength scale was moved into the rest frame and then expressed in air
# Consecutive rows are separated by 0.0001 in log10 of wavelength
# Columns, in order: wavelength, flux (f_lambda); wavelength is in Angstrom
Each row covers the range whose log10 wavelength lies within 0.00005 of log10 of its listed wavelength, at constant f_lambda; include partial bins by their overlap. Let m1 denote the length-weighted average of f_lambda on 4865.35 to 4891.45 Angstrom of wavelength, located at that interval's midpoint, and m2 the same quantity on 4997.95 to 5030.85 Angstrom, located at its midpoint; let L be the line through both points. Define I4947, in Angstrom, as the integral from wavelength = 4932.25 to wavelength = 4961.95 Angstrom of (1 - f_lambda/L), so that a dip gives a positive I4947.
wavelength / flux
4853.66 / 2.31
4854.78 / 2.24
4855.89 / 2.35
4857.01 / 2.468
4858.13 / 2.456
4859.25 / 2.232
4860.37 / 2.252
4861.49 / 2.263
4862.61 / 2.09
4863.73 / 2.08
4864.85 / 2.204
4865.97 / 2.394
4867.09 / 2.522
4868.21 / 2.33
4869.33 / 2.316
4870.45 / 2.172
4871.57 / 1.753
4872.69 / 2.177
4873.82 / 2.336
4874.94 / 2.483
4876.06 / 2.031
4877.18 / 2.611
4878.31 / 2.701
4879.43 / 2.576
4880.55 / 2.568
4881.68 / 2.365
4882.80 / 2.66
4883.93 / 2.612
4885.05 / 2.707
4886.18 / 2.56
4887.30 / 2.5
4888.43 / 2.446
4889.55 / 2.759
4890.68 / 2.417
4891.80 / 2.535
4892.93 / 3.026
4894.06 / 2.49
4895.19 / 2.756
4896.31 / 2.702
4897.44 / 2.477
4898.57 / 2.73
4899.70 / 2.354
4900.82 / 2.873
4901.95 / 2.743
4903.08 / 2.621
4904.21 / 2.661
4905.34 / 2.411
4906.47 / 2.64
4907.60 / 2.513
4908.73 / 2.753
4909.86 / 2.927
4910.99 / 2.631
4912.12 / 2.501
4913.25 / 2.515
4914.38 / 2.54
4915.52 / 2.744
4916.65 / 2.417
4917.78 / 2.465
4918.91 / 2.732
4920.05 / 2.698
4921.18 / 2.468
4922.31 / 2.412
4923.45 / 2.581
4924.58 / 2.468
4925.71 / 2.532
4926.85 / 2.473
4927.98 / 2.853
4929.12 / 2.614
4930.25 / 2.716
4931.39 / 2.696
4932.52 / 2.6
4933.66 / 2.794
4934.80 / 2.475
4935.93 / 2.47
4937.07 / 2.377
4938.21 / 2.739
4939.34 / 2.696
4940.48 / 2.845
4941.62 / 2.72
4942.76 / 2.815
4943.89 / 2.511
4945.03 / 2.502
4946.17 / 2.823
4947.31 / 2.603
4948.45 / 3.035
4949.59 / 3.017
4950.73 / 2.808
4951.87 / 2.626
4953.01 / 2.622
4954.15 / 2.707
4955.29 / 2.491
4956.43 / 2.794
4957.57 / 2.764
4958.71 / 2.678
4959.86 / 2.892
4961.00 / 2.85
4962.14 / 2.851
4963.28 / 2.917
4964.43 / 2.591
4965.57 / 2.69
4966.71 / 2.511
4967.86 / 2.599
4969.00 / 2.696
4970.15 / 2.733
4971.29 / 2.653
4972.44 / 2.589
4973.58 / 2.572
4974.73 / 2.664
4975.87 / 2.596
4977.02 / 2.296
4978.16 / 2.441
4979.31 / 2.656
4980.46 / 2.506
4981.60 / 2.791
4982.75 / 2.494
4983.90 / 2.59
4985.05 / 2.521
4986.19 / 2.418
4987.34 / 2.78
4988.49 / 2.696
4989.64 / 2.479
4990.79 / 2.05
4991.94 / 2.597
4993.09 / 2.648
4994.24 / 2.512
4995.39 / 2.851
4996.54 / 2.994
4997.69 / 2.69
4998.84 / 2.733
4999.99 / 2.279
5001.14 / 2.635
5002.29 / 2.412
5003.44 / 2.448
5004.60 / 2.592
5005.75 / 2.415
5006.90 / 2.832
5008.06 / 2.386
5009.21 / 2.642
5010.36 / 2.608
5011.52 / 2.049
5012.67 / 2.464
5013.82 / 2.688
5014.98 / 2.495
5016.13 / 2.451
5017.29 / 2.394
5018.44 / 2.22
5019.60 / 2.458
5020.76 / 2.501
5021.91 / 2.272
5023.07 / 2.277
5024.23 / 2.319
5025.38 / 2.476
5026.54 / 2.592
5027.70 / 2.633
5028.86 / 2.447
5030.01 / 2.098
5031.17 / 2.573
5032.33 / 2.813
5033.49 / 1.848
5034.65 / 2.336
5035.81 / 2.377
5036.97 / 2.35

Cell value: -3.1 Angstrom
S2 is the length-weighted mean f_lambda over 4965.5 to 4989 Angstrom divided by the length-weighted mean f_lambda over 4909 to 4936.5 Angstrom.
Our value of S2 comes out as 1.00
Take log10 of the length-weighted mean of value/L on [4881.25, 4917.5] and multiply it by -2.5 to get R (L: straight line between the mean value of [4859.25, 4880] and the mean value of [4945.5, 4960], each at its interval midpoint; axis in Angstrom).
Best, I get -0.07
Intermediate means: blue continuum 2.29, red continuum 2.75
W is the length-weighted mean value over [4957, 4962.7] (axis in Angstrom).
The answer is 2.81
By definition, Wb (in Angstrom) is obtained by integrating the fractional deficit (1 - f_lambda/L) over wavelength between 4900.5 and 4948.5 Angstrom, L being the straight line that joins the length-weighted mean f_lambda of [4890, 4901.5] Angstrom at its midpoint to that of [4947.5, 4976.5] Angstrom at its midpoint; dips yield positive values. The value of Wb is 0.8 Angstrom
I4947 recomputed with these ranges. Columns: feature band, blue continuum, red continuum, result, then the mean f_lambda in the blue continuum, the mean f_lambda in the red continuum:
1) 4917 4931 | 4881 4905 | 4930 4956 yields 0.4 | 2.62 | 2.68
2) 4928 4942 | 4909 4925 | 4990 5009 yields -0.4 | 2.58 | 2.57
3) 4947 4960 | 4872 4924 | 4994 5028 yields -1.1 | 2.57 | 2.51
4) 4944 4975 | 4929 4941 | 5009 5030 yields -1.6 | 2.64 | 2.43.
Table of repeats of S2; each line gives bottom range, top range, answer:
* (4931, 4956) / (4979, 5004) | 0.96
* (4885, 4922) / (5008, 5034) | 0.93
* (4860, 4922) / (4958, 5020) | 1.03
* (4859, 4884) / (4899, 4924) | 1.12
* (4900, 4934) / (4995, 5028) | 0.96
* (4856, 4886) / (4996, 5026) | 1.05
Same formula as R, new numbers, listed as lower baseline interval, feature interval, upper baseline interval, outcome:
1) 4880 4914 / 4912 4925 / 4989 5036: 0.02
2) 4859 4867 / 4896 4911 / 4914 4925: -0.08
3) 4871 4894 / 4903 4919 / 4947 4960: 0.00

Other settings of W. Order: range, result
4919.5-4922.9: 2.53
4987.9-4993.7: 2.49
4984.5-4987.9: 2.58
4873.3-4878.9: 2.44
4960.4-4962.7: 2.86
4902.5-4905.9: 2.56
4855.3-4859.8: 2.38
